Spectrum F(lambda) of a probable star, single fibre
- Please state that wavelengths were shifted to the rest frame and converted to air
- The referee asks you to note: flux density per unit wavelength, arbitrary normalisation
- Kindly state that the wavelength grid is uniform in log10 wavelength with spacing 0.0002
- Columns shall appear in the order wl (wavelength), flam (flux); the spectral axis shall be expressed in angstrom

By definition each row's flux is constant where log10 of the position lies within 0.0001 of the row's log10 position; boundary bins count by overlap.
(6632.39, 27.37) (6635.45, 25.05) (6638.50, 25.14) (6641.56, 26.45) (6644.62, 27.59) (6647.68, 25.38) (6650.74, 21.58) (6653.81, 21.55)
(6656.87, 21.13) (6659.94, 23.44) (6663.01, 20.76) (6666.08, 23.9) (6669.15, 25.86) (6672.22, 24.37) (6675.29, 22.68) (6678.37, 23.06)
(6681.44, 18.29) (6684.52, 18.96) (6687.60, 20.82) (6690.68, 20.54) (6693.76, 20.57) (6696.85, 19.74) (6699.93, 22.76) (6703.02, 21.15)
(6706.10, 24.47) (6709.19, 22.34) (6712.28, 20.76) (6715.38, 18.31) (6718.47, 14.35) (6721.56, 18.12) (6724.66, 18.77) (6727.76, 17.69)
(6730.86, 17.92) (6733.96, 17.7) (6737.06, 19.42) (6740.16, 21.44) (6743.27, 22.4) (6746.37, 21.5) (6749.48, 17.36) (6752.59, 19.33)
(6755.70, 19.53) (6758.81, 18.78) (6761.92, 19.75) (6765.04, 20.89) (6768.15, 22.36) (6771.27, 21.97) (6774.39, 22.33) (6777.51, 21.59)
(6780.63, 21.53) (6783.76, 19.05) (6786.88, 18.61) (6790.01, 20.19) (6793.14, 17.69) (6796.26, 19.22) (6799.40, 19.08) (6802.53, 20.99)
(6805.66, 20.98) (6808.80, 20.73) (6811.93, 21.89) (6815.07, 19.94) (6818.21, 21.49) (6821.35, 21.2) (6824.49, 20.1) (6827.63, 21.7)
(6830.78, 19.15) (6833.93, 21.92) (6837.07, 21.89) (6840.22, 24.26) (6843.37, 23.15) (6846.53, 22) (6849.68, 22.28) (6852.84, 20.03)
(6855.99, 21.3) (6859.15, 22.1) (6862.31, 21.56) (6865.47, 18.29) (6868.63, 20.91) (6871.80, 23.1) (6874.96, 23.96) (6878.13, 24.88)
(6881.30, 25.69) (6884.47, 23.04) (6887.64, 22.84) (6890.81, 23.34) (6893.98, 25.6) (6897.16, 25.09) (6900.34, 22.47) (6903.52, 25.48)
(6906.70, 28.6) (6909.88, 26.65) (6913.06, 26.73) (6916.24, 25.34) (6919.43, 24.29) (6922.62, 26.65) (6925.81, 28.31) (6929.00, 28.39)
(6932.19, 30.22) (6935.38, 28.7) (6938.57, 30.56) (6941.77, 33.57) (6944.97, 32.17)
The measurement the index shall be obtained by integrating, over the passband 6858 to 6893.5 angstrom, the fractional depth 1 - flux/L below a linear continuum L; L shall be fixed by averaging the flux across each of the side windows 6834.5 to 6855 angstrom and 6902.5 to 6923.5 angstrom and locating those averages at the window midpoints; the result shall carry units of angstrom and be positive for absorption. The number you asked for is 1.9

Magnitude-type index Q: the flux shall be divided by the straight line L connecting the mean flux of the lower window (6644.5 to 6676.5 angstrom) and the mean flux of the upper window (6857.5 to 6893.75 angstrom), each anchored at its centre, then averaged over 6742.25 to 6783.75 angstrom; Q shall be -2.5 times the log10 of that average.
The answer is 0.12 mag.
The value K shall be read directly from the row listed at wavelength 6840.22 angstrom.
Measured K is 24.26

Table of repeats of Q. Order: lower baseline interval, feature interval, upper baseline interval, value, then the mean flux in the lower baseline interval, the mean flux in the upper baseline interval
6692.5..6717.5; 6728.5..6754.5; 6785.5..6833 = 0.07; 21.1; 20.2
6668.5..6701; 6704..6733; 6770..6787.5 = 0.11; 21.5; 20.9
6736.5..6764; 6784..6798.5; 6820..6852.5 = 0.10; 20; 21.7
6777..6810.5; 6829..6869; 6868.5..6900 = 0.04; 19.9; 23.9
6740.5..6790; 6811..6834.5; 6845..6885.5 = 0.03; 20.5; 22.2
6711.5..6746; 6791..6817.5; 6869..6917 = 0.08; 18.9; 24.7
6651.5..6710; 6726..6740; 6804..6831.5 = 0.16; 21.9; 20.9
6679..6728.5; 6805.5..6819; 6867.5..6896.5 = 0.07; 19.9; 23.8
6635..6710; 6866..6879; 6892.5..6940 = 0.15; 22.7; 26.9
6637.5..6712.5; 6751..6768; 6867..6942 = 0.19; 22.5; 25.9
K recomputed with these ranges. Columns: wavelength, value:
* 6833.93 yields 21.92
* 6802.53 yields 20.99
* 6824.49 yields 20.1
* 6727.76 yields 17.69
